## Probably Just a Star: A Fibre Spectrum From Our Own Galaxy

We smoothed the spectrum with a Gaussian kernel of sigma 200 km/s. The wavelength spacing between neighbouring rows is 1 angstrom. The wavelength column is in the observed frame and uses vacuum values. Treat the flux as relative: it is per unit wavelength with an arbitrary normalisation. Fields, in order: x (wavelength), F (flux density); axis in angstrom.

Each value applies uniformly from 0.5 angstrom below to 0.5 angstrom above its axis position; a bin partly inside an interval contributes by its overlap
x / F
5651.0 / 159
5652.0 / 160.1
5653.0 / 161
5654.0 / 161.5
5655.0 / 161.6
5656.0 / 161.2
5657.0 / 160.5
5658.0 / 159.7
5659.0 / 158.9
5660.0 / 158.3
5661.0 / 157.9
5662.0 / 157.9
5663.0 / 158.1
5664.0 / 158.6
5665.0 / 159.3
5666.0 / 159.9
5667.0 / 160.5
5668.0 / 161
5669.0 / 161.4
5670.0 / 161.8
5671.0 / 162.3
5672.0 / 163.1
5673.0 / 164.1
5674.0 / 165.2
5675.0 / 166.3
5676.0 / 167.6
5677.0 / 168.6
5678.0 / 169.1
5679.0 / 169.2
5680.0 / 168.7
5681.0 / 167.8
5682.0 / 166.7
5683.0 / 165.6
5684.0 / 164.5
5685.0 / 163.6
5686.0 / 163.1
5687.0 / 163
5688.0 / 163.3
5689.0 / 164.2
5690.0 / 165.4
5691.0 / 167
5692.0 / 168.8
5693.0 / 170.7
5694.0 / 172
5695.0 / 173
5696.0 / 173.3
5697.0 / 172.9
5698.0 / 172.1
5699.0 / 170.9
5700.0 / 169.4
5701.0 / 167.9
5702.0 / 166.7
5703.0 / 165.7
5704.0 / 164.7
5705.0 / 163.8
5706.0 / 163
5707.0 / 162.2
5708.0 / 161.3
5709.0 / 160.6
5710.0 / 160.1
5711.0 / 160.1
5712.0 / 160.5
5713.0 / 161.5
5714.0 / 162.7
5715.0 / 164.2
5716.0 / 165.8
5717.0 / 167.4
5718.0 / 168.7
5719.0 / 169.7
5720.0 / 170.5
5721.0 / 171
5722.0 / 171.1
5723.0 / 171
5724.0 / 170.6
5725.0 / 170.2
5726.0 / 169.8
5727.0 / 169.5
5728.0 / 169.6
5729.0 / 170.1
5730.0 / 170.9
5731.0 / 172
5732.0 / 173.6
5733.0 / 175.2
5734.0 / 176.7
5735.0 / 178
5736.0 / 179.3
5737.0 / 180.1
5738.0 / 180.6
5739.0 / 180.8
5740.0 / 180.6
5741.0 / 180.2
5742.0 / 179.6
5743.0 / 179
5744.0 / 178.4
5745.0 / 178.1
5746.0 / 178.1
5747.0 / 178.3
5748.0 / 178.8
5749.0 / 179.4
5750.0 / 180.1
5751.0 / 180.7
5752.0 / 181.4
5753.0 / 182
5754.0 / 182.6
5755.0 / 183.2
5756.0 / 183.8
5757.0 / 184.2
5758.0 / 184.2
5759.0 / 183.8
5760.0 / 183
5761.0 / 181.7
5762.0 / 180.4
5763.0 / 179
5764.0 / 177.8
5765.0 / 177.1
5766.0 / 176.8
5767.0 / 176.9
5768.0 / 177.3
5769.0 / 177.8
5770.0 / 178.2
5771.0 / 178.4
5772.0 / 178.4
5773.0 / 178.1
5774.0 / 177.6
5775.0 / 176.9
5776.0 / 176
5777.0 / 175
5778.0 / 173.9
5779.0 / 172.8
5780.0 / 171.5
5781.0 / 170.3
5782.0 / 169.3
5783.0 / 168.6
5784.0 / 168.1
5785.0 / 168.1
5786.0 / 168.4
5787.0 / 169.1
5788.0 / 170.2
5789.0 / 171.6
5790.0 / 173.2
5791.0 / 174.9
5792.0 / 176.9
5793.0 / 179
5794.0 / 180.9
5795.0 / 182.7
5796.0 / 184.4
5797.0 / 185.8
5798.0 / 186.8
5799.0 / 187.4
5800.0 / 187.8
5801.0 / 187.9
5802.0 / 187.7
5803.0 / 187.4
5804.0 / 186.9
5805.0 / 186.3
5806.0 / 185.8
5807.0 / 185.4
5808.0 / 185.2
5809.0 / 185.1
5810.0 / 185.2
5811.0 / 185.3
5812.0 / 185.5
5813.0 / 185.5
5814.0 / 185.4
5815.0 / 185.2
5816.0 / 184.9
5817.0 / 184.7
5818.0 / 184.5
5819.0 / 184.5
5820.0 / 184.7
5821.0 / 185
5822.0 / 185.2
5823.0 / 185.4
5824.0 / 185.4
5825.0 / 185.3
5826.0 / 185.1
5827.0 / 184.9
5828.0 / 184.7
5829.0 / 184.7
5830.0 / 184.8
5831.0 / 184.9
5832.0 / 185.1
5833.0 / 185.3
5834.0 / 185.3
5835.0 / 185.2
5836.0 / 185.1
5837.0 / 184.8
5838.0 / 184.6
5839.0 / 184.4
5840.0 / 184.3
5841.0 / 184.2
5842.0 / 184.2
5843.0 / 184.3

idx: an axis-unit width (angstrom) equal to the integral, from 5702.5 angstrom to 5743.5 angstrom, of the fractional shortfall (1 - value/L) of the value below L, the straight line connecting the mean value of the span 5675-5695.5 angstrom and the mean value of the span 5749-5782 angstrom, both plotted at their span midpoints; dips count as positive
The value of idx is 0.6 angstrom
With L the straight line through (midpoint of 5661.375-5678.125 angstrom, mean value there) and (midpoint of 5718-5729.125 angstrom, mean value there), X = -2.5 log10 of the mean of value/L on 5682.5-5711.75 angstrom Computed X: 0.00 mag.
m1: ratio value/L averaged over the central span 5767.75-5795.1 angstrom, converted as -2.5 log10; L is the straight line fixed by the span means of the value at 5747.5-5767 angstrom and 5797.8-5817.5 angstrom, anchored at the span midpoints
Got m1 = 0.06 mag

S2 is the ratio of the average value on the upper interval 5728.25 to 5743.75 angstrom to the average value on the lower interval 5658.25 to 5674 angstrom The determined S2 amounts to 1.10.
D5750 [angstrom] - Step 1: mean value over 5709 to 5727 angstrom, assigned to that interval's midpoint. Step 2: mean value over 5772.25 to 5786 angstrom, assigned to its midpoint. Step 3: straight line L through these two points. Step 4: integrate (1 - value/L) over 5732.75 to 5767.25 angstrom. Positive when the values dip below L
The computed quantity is -2.08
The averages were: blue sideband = 167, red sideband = 173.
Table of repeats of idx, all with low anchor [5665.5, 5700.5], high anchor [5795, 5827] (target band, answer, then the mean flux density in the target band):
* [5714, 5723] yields 0.2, 168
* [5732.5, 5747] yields -0.3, 179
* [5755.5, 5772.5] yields -0.1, 180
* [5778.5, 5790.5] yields 0.8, 170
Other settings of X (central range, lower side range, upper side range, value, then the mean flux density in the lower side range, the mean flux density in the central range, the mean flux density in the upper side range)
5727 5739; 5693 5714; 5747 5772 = -0.01 mag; 166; 175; 180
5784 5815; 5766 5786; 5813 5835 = -0.01 mag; 174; 182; 185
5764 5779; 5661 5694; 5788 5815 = 0.01 mag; 164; 177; 183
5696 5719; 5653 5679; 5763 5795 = 0.01 mag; 162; 165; 175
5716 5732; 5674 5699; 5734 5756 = 0.03 mag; 168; 170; 180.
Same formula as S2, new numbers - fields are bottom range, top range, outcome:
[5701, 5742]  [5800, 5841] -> 1.09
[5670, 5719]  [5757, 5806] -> 1.07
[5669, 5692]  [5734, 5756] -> 1.09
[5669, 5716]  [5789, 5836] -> 1.11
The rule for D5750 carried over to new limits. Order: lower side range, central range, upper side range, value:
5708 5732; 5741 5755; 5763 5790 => -0.76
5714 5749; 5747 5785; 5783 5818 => -0.04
